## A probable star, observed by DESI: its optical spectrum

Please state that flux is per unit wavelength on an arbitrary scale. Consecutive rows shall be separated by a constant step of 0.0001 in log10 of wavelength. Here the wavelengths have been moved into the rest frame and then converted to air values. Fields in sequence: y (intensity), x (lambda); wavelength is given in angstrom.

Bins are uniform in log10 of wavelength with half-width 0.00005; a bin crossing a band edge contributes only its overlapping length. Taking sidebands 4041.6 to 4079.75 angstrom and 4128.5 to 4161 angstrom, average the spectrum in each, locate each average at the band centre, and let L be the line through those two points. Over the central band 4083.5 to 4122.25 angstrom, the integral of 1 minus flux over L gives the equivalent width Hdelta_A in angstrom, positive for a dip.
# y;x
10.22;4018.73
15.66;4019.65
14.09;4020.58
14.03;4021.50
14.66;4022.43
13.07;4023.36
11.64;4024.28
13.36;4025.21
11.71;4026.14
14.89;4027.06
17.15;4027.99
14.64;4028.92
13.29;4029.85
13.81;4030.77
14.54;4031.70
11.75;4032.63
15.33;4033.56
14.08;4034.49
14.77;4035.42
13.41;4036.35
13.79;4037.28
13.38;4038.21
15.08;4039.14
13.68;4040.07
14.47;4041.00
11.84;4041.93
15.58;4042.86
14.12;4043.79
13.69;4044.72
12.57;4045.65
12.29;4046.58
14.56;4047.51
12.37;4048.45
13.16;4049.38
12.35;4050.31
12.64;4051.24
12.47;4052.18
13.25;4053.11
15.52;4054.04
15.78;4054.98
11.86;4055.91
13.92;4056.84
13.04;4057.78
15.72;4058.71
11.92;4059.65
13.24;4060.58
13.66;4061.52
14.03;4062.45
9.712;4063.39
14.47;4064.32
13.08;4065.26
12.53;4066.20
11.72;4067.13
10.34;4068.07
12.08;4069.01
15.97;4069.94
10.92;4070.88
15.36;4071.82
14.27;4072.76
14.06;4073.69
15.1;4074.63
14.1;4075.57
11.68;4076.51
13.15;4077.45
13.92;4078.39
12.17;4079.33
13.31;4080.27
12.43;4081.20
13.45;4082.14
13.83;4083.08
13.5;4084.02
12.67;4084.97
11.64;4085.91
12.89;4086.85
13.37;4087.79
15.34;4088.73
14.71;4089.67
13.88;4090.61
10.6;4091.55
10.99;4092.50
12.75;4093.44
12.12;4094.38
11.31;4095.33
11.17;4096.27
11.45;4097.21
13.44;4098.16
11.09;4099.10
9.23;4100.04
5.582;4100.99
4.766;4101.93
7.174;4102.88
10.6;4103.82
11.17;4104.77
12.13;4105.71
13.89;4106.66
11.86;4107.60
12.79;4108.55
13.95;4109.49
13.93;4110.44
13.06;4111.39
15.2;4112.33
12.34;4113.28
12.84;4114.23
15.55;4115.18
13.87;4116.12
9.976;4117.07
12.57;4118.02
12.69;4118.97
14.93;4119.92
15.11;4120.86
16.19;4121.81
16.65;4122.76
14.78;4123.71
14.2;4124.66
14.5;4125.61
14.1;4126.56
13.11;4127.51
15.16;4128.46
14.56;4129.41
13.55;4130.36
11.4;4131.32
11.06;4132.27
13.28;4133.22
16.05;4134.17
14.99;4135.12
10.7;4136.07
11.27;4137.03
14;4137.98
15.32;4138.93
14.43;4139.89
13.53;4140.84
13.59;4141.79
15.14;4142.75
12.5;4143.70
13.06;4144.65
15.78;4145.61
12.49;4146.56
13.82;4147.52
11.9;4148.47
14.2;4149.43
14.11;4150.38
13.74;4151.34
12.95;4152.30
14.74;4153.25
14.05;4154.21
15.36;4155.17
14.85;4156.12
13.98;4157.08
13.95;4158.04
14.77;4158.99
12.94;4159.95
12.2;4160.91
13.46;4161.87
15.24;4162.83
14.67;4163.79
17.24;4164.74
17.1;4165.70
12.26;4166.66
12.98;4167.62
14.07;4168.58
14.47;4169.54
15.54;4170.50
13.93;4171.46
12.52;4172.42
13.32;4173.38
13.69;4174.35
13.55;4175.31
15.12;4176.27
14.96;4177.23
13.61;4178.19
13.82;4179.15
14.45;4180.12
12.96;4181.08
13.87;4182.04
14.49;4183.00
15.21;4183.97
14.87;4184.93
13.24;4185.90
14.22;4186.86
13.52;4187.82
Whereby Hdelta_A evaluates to 3.4 angstrom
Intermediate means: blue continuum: 13.3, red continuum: 13.7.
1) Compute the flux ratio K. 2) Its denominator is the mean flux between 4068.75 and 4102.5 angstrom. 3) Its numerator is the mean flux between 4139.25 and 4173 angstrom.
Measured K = 1.13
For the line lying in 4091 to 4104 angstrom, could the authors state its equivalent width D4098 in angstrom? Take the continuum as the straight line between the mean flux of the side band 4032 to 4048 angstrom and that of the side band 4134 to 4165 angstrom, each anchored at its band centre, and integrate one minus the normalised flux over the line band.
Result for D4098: 3.46 angstrom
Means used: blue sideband 13.8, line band 10.2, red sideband 13.9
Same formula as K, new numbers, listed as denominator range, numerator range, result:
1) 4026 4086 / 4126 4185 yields 1.03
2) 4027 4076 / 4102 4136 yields 0.98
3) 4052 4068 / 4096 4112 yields 0.84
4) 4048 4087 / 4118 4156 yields 1.06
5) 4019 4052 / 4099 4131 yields 0.93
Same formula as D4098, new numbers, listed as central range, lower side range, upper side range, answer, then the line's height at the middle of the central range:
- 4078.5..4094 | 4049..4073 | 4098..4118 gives -0.80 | 12.4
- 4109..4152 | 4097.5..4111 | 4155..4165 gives -4.54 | 12.5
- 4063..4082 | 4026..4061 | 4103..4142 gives 0.85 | 13.7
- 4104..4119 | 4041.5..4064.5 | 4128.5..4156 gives 0.67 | 13.6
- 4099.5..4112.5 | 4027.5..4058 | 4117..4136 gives 2.72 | 13.9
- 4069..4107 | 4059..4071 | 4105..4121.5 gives 2.08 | 13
